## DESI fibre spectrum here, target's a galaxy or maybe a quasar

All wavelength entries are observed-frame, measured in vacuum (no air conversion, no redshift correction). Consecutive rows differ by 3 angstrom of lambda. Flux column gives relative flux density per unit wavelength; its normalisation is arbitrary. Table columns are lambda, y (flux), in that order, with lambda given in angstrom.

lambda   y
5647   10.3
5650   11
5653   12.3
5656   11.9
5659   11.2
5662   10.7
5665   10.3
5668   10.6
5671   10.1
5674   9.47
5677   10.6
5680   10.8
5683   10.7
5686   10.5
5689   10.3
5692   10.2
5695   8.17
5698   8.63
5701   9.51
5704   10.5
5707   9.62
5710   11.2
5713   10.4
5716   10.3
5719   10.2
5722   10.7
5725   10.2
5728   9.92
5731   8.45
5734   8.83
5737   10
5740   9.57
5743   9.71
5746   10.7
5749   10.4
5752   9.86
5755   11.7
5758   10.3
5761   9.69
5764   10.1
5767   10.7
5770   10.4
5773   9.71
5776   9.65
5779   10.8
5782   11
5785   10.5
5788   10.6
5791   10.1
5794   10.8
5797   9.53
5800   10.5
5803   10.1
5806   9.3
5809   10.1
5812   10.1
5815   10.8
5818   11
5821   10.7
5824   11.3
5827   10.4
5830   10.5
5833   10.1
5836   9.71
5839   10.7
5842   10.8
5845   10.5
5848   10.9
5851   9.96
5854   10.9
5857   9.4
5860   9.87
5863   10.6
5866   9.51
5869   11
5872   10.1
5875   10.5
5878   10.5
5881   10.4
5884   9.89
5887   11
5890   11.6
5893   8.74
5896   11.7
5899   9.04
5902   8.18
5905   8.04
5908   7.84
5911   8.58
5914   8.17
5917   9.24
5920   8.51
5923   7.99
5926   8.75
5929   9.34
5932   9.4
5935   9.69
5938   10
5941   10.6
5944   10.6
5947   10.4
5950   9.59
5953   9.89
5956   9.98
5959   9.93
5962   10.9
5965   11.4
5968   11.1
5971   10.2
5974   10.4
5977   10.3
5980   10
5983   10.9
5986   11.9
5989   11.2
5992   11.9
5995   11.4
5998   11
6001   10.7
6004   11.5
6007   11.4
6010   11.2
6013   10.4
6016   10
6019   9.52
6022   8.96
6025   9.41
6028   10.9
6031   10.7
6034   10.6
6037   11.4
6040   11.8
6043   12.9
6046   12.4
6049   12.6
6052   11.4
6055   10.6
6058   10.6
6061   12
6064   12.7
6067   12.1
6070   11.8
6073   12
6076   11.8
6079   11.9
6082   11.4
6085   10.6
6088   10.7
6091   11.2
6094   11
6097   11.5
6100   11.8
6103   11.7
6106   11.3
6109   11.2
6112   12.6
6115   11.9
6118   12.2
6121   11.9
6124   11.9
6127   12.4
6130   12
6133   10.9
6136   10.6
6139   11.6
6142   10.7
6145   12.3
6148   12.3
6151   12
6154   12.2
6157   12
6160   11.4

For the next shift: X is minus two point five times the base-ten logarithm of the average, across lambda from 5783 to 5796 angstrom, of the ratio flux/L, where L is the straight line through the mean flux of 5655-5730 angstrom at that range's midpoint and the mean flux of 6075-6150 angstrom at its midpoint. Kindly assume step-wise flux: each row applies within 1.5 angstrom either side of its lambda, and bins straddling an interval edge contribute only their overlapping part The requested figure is 0.01 mag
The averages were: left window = 10.2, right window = 11.6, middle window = 10.5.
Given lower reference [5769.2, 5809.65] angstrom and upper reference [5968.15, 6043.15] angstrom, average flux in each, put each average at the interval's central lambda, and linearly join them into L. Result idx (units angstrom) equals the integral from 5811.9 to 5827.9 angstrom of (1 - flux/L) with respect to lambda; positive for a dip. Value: -0.7 angstrom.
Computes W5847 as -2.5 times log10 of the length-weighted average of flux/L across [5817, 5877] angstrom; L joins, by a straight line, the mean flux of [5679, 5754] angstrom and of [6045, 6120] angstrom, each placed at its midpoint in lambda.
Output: 0.02 mag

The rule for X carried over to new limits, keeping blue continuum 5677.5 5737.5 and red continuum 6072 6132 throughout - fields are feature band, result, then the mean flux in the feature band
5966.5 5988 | 0.041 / 10.7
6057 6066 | -0.035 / 11.8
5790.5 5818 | 0.019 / 10.2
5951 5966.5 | 0.065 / 10.4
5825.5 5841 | 0.021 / 10.3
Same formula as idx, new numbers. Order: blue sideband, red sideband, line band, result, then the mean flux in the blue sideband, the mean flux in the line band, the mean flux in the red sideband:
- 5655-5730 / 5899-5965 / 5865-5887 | -1.78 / 10.2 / 10.3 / 9.36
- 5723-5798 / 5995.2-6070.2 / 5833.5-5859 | 0.27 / 10.1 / 10.3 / 11.1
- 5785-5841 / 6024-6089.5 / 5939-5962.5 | 1.69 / 10.4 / 10.2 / 11.5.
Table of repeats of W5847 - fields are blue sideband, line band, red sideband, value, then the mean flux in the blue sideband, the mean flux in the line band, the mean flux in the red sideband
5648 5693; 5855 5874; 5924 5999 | 0.042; 10.7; 10.1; 10.4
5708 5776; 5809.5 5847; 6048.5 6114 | -0.006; 10.1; 10.5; 11.6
